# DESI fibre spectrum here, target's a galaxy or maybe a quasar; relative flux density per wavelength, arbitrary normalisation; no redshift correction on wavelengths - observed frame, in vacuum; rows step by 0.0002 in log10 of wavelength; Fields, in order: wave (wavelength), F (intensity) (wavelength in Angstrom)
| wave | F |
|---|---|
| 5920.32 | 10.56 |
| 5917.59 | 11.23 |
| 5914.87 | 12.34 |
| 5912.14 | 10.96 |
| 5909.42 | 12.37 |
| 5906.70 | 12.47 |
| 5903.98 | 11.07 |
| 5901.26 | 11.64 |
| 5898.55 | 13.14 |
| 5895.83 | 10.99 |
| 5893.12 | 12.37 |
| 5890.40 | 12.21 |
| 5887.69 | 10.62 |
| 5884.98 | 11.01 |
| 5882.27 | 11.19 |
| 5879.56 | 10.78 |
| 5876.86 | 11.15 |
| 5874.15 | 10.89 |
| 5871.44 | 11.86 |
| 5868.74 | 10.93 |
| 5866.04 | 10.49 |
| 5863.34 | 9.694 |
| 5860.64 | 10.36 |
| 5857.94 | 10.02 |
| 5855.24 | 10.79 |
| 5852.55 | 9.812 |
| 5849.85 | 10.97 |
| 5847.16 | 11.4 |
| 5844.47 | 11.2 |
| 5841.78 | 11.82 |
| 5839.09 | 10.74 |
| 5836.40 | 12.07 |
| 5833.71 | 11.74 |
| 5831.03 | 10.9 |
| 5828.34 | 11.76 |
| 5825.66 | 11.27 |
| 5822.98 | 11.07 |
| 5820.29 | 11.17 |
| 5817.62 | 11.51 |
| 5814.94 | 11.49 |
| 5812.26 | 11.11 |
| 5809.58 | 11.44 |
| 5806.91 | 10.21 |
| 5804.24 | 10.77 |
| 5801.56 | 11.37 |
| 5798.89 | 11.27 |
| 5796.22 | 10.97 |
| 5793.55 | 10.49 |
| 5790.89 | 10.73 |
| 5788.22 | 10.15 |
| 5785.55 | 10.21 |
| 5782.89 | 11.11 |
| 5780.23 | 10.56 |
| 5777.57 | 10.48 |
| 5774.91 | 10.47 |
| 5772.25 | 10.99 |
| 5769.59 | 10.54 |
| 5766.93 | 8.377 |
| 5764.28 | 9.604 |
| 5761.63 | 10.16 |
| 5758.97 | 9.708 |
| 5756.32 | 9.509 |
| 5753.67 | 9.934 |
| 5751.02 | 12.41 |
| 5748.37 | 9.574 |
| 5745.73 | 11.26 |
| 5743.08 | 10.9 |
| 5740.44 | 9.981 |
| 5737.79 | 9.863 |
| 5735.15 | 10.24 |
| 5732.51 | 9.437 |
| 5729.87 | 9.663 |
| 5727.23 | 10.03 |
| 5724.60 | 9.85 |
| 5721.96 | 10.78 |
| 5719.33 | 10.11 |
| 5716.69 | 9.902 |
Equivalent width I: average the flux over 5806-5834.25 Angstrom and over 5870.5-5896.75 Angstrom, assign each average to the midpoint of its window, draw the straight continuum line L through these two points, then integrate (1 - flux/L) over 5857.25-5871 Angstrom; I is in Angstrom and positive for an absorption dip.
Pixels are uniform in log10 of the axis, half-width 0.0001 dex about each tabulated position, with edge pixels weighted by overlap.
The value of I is 1.1 Angstrom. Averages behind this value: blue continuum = 11.2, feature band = 10.4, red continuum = 11.3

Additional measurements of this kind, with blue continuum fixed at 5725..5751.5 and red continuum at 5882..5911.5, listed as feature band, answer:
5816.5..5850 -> -0.7 Angstrom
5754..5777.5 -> 1.3 Angstrom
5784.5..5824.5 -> -0.2 Angstrom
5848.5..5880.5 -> 2.2 Angstrom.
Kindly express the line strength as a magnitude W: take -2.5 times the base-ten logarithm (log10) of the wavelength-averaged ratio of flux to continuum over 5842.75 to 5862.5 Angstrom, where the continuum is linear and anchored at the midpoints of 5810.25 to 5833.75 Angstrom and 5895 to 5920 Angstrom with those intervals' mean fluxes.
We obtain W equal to 0.081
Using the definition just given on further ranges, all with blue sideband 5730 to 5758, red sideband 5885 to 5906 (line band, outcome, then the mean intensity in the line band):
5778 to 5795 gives 0.01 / 10.5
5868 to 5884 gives 0.04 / 11.1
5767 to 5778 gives 0.02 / 10.4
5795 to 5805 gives -0.03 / 11.1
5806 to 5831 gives -0.02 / 11.2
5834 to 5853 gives 0.00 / 11.2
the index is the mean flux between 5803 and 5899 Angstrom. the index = 11.1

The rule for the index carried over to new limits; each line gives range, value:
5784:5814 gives 10.8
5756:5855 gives 10.8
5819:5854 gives 11.2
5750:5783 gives 10.2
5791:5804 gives 11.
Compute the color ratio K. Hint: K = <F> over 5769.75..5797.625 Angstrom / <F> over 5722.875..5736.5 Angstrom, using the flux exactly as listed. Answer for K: 1.08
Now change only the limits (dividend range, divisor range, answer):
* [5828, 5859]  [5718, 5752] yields 1.08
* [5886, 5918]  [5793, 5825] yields 1.06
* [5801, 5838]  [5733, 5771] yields 1.11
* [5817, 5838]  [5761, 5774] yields 1.15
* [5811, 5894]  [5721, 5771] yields 1.10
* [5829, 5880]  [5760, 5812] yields 1.04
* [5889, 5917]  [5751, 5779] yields 1.18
